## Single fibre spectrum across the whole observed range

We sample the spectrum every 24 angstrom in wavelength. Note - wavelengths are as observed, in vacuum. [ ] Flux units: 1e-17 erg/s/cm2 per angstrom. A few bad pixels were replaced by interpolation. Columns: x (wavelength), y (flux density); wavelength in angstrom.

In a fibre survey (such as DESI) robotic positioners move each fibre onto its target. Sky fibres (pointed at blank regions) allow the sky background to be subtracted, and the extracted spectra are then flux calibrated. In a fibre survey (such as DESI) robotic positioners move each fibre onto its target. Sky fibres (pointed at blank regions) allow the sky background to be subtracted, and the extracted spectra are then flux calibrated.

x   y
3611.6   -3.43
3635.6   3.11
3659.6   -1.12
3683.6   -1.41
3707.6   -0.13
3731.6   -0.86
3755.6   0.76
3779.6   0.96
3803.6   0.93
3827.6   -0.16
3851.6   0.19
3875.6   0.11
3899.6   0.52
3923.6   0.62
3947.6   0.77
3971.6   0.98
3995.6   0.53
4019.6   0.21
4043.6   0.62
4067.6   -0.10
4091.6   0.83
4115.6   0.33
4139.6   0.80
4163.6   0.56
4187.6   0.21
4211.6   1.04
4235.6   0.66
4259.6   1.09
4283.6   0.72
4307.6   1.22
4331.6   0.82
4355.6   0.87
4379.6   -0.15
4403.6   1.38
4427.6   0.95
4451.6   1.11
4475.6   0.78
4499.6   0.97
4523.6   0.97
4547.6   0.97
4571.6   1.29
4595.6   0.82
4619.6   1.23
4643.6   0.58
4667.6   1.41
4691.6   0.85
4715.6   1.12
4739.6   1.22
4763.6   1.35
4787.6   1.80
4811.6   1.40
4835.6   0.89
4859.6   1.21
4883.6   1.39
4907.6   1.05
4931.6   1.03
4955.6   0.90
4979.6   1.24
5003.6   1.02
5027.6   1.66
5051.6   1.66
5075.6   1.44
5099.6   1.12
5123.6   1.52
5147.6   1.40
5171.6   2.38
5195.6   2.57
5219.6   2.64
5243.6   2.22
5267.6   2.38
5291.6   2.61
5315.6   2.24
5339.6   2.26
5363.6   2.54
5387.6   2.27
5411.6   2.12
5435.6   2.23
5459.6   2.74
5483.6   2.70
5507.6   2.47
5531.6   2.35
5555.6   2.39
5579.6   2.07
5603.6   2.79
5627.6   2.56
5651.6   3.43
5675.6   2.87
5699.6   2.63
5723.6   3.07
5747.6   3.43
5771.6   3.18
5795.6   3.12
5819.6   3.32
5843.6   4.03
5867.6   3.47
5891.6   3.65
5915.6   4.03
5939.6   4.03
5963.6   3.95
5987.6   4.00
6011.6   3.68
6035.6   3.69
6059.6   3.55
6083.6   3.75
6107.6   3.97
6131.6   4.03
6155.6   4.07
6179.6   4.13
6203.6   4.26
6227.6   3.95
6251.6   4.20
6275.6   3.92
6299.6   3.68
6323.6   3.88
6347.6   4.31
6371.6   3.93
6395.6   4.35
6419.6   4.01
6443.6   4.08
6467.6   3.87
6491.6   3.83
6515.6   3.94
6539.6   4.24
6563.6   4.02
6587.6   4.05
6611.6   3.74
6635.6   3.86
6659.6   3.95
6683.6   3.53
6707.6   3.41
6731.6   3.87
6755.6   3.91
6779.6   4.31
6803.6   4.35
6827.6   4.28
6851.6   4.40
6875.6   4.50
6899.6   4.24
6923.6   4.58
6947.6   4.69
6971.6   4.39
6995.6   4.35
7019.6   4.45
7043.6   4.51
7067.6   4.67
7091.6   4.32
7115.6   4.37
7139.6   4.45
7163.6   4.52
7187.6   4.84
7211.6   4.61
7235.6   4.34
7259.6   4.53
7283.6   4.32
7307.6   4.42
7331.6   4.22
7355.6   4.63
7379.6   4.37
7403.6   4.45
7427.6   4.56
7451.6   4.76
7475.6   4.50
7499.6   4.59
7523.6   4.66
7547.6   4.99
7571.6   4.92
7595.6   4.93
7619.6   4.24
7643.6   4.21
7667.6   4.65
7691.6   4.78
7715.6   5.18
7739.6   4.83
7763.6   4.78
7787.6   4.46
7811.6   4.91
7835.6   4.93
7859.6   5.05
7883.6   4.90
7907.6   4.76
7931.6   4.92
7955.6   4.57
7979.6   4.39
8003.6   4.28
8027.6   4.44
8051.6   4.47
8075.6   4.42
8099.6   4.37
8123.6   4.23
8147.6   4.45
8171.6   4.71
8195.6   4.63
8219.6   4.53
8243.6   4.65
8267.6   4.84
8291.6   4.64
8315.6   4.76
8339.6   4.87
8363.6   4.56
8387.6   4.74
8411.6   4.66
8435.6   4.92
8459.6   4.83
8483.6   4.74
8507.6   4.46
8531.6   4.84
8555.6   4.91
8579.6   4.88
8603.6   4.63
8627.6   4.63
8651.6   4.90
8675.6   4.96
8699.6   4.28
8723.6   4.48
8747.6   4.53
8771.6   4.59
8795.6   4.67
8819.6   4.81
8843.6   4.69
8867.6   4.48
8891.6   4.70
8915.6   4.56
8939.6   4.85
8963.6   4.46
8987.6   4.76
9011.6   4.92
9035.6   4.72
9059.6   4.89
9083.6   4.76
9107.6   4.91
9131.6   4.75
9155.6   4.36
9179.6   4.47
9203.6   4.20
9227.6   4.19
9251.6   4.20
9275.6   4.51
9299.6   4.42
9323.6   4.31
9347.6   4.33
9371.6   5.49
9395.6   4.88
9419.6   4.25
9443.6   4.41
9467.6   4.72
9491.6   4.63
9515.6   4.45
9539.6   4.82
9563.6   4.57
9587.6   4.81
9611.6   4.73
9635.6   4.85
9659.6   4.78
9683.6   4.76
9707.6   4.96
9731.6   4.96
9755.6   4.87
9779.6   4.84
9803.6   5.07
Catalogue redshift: 0.29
